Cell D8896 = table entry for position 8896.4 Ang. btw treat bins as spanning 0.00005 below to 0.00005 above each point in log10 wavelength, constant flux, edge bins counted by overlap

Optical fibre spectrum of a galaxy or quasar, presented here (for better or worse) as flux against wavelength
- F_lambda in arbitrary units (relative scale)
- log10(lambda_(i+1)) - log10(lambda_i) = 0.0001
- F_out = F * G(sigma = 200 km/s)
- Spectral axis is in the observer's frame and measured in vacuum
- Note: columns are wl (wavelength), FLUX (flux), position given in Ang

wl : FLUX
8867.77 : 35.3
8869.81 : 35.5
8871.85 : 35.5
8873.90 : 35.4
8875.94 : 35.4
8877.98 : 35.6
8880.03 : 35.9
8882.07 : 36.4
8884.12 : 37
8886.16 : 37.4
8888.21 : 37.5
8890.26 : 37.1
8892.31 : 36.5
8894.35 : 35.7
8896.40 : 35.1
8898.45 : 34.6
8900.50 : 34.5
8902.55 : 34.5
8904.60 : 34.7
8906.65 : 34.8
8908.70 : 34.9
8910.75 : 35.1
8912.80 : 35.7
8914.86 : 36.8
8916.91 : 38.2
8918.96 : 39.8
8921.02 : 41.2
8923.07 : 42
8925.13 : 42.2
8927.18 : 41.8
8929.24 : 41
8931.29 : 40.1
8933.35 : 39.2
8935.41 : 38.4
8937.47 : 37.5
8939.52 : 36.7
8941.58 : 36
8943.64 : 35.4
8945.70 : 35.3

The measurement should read 35.1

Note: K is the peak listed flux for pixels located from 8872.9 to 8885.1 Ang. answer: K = 37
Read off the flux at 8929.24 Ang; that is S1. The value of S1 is 41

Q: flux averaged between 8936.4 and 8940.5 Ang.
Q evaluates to 37.2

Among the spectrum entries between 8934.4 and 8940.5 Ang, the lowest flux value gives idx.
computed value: 36.7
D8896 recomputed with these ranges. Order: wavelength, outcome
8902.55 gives 34.5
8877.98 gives 35.6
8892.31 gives 36.5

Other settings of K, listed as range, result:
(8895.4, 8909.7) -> 35.1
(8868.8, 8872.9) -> 35.5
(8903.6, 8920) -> 39.8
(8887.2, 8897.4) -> 37.5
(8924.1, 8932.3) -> 42.2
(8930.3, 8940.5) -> 40.1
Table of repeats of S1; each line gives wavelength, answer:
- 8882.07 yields 36.4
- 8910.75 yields 35.1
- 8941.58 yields 36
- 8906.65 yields 34.8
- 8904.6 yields 34.7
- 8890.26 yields 37.1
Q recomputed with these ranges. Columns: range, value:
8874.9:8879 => 35.6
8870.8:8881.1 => 35.6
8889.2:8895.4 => 36.4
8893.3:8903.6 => 34.9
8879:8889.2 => 36.8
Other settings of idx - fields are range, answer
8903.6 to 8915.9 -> 34.7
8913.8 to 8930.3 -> 36.8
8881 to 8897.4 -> 35.1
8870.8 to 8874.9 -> 35.4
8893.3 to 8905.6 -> 34.5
